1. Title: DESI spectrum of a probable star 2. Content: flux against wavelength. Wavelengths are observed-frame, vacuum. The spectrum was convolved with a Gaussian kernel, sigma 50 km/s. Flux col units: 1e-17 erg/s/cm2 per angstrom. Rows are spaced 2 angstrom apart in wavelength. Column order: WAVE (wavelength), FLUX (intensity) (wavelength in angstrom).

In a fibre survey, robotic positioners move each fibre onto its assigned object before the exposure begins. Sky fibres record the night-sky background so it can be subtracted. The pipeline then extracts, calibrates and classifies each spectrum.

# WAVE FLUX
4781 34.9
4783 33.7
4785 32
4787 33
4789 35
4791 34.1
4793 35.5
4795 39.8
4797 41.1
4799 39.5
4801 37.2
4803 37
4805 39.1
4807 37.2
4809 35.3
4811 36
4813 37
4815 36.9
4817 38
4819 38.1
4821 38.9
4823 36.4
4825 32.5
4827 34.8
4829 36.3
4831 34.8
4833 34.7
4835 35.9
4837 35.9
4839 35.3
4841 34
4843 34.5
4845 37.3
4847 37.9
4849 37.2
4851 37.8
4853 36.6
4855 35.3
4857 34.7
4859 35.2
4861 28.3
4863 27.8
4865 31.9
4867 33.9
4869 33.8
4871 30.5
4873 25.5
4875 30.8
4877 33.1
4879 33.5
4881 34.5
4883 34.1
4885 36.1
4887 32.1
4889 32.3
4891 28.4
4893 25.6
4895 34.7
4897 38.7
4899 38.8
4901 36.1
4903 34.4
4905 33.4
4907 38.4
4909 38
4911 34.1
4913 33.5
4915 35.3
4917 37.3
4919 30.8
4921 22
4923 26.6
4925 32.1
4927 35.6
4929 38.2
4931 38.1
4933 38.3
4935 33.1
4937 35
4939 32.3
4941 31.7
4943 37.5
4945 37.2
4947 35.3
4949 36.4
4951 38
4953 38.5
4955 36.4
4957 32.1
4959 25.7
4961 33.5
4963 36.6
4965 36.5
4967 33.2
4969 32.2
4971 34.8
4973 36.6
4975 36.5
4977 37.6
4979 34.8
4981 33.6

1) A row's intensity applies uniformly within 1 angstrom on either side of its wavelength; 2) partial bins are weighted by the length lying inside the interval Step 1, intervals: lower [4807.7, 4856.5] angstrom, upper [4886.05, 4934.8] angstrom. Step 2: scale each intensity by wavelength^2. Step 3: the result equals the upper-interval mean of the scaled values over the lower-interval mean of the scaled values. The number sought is 0.97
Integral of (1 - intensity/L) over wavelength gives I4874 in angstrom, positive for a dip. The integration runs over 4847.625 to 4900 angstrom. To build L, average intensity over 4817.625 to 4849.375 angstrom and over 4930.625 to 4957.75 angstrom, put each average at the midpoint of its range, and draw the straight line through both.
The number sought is 3.90 angstrom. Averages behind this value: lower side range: 35.9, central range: 33.2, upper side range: 35.7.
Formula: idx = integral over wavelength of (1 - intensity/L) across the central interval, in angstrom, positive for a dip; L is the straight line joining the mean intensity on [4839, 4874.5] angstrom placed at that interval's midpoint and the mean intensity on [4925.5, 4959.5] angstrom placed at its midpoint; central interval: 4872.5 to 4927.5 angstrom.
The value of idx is 2.24 angstrom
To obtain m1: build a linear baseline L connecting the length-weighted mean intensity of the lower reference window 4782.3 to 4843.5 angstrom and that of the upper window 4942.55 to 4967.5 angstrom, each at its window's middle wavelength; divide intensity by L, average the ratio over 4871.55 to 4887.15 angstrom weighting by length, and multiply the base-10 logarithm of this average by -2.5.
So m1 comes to 0.103 mag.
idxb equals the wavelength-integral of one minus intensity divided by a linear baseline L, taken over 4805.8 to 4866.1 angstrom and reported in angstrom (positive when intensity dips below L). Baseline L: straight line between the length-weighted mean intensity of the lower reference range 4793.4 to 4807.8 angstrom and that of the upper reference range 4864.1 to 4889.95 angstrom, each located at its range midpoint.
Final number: 0.6 angstrom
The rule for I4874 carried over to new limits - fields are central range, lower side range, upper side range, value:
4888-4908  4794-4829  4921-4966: 0.8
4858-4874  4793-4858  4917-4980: 2.2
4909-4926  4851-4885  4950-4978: 1.0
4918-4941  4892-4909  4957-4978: 1.3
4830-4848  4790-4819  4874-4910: 0.3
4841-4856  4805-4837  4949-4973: -0.2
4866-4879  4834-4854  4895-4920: 1.6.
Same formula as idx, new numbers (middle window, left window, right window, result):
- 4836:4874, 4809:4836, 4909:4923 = 1.02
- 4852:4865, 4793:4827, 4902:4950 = 1.16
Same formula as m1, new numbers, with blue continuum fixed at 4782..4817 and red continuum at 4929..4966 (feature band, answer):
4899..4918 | -0.007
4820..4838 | 0.020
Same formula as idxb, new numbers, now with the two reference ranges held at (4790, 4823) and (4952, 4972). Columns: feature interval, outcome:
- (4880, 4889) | 0.4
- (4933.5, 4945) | 0.0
